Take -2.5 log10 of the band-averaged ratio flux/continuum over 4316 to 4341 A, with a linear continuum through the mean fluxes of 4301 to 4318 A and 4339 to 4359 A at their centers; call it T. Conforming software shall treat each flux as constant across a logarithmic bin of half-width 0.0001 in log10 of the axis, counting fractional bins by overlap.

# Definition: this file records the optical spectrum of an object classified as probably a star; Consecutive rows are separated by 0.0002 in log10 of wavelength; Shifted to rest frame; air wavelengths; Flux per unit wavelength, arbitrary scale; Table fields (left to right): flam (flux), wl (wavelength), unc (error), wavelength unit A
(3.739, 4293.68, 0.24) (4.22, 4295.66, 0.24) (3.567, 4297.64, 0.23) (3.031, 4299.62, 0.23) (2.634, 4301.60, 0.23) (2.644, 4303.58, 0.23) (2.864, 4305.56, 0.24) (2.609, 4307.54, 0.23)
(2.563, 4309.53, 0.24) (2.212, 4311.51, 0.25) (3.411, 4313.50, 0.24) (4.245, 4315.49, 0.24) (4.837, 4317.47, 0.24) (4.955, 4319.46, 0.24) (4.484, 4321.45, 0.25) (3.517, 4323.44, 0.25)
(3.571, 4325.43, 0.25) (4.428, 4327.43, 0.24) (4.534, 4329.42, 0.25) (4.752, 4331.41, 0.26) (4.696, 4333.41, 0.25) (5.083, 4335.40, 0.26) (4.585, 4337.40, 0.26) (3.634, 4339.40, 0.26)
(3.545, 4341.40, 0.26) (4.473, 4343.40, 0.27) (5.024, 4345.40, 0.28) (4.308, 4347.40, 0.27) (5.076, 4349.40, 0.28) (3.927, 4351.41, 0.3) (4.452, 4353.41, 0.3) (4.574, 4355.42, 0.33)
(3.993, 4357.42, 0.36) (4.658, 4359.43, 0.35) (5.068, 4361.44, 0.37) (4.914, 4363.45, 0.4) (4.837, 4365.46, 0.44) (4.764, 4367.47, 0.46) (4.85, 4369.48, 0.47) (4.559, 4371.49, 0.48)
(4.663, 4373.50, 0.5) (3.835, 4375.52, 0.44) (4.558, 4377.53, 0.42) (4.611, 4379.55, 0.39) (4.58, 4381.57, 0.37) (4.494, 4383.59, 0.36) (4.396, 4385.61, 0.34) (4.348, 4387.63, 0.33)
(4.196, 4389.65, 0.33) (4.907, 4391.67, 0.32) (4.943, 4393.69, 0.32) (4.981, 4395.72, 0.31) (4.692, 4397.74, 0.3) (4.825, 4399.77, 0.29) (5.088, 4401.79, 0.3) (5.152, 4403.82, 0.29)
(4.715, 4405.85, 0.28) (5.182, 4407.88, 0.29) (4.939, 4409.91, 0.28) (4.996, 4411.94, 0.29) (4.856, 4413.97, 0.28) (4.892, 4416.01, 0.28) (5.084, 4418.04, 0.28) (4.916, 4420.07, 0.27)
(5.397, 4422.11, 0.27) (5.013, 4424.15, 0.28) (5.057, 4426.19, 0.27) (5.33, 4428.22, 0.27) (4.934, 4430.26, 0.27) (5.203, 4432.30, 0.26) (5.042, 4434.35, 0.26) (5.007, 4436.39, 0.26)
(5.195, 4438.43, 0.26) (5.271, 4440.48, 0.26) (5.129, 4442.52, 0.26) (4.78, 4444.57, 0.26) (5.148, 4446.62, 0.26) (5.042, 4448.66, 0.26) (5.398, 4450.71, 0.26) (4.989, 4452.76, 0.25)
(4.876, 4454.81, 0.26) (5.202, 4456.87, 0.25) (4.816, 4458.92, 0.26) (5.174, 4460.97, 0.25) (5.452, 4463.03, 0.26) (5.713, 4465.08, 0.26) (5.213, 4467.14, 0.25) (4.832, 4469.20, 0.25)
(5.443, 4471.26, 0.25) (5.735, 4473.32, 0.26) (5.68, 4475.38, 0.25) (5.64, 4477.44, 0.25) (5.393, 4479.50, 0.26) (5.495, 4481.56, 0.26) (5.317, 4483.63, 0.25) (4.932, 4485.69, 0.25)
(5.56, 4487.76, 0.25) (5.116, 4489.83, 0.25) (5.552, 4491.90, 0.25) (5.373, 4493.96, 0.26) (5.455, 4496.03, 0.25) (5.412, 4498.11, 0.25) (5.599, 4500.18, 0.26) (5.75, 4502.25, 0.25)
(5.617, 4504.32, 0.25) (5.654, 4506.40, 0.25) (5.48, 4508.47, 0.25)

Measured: -0.20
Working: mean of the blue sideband 3.08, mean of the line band 4.4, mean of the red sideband 4.33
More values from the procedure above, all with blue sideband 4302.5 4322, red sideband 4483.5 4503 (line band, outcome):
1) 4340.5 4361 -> -0.14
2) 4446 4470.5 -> -0.03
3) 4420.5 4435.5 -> -0.09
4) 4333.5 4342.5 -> -0.14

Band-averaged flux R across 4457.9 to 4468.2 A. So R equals 5.27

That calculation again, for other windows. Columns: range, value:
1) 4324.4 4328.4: 3.99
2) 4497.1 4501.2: 5.51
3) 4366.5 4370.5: 4.81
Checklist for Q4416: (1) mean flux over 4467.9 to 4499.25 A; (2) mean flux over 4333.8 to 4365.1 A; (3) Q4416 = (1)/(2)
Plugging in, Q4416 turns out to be 1.2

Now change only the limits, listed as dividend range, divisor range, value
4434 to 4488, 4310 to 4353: 1.24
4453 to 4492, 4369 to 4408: 1.14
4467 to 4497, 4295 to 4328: 1.54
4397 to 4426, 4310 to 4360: 1.17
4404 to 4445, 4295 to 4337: 1.34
